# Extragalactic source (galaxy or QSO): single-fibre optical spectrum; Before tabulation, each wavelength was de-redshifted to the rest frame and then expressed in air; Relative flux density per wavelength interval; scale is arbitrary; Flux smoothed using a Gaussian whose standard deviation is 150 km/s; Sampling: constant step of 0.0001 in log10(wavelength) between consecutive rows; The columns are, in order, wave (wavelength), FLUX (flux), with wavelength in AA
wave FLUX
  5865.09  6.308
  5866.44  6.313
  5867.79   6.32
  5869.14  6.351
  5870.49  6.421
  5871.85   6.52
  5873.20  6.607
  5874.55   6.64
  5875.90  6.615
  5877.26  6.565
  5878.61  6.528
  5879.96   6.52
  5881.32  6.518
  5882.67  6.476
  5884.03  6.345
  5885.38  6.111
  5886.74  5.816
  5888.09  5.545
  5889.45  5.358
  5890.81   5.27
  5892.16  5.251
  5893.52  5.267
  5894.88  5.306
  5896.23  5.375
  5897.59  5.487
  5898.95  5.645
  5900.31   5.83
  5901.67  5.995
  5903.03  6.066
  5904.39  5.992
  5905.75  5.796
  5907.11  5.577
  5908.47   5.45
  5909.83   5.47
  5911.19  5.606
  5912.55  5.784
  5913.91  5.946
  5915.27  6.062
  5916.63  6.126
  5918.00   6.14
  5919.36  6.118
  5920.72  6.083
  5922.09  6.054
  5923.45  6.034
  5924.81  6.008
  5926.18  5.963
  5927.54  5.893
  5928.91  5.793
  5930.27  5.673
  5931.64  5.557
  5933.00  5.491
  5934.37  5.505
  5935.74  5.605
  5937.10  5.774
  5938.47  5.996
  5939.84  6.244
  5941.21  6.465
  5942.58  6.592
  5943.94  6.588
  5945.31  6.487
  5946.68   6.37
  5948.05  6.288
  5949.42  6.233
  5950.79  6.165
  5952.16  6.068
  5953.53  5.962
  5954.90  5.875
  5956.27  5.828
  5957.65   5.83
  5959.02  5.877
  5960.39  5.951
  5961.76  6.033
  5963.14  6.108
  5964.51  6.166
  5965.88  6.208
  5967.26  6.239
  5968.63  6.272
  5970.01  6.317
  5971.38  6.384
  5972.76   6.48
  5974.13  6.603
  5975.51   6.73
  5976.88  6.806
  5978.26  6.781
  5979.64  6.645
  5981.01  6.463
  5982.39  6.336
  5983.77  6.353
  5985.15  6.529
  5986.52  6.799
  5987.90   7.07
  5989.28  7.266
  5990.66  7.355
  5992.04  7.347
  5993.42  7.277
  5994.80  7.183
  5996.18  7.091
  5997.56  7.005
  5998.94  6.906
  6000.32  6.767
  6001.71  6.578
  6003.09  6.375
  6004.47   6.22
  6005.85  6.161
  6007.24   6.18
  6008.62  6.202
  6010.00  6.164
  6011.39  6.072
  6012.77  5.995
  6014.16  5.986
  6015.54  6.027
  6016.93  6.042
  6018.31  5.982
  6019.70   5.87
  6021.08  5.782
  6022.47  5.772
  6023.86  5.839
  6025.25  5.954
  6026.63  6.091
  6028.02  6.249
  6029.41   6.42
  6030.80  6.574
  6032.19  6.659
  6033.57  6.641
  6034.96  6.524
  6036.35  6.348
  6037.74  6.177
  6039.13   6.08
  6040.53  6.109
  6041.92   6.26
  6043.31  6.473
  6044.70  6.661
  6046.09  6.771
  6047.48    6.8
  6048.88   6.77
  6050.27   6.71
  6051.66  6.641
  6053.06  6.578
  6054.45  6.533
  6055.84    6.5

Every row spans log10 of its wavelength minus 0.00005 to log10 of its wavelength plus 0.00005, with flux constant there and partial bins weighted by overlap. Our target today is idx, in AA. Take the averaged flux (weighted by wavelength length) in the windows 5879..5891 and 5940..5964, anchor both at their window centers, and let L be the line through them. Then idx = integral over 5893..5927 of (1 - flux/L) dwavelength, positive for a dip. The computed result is 1.52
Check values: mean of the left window 6.03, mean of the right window 6.16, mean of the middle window 5.81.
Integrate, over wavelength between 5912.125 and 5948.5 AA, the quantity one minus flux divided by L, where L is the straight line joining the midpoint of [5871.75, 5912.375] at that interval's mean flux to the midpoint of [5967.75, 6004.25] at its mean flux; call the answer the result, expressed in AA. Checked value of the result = 1.3 AA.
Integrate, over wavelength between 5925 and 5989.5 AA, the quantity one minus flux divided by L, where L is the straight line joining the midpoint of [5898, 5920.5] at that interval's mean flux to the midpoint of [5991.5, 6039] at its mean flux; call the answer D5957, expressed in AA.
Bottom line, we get -1.4 AA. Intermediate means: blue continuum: 5.85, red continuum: 6.36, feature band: 6.22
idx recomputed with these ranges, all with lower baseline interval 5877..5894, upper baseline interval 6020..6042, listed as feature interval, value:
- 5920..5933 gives 0.34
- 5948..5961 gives 0.18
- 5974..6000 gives -3.14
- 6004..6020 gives 0.26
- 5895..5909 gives 0.66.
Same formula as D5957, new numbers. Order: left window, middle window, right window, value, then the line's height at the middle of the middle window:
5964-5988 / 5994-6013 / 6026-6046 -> -0.2 AA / 6.45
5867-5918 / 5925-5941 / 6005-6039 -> 0.6 AA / 6.02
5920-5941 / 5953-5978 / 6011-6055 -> -0.9 AA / 6.01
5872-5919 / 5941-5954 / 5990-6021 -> -0.3 AA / 6.18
